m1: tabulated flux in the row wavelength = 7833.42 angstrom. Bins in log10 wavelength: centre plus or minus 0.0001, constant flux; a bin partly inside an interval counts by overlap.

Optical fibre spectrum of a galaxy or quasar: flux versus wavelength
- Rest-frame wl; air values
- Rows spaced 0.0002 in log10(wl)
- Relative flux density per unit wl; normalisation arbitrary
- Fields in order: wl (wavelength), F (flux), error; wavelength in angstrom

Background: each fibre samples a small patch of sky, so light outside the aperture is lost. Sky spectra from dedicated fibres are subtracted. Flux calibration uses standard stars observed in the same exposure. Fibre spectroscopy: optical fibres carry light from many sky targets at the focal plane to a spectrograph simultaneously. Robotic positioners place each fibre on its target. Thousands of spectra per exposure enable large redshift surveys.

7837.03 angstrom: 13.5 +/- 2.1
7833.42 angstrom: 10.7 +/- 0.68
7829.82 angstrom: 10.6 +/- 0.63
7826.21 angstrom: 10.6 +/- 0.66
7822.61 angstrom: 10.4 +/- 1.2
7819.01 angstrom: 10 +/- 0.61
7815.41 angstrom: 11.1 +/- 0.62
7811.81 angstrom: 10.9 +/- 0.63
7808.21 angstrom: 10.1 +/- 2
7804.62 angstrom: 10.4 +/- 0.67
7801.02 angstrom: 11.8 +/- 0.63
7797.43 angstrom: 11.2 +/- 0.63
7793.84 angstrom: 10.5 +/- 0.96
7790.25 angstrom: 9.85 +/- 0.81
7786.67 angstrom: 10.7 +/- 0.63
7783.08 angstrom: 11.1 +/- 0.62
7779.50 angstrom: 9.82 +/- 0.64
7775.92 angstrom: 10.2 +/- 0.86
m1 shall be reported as 10.7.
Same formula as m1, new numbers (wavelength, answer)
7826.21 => 10.6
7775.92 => 10.2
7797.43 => 11.2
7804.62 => 10.4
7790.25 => 9.85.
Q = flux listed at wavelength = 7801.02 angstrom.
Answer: 11.8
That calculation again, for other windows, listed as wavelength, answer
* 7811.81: 10.9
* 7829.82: 10.6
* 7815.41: 11.1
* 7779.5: 9.82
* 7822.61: 10.4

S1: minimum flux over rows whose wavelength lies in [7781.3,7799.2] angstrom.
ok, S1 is 9.85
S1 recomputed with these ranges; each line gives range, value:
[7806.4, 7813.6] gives 10.1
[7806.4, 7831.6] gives 10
